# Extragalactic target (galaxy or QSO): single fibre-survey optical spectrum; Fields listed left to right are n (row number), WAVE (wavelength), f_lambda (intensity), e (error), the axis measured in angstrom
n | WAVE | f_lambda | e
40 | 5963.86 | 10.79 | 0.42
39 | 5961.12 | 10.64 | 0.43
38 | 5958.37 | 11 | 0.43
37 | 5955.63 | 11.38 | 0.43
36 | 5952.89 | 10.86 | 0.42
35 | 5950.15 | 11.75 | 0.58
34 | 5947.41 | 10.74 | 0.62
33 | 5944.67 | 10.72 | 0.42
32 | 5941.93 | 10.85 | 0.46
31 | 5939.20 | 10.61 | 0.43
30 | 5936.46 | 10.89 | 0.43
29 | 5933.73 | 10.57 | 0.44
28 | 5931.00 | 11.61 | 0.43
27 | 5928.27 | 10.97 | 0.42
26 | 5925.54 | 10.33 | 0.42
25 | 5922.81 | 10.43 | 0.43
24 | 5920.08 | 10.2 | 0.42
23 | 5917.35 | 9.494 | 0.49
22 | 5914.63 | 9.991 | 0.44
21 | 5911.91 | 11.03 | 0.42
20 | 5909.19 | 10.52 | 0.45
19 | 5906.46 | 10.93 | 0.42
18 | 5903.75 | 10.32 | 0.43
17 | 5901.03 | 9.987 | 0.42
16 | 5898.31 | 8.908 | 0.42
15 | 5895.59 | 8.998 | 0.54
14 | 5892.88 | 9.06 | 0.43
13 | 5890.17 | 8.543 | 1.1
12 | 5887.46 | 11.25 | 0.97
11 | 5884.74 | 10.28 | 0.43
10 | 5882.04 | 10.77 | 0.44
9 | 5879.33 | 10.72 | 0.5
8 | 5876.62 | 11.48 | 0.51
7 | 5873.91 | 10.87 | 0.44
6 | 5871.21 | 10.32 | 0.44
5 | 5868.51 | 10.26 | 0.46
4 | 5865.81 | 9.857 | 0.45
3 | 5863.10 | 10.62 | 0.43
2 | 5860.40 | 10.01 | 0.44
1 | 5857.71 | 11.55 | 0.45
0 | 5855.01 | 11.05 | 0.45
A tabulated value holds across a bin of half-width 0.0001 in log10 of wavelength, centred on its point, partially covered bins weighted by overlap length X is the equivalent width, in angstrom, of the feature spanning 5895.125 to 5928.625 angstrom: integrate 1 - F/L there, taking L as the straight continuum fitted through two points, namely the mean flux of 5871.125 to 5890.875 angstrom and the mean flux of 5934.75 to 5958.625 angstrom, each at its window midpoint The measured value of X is 1.9 angstrom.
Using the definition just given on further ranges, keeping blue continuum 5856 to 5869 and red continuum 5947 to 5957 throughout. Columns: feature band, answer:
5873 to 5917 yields 2.2 angstrom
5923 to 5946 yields 0.6 angstrom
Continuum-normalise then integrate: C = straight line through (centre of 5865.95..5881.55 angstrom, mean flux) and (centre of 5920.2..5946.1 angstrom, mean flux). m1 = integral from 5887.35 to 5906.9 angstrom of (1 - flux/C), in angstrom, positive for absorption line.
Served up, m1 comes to 2.0 angstrom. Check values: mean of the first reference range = 10.7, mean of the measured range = 9.6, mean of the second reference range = 10.7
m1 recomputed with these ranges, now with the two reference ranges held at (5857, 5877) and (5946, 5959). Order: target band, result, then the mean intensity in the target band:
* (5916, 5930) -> 0.80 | 10.3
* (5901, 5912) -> 0.26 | 10.6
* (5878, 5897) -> 1.34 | 9.94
